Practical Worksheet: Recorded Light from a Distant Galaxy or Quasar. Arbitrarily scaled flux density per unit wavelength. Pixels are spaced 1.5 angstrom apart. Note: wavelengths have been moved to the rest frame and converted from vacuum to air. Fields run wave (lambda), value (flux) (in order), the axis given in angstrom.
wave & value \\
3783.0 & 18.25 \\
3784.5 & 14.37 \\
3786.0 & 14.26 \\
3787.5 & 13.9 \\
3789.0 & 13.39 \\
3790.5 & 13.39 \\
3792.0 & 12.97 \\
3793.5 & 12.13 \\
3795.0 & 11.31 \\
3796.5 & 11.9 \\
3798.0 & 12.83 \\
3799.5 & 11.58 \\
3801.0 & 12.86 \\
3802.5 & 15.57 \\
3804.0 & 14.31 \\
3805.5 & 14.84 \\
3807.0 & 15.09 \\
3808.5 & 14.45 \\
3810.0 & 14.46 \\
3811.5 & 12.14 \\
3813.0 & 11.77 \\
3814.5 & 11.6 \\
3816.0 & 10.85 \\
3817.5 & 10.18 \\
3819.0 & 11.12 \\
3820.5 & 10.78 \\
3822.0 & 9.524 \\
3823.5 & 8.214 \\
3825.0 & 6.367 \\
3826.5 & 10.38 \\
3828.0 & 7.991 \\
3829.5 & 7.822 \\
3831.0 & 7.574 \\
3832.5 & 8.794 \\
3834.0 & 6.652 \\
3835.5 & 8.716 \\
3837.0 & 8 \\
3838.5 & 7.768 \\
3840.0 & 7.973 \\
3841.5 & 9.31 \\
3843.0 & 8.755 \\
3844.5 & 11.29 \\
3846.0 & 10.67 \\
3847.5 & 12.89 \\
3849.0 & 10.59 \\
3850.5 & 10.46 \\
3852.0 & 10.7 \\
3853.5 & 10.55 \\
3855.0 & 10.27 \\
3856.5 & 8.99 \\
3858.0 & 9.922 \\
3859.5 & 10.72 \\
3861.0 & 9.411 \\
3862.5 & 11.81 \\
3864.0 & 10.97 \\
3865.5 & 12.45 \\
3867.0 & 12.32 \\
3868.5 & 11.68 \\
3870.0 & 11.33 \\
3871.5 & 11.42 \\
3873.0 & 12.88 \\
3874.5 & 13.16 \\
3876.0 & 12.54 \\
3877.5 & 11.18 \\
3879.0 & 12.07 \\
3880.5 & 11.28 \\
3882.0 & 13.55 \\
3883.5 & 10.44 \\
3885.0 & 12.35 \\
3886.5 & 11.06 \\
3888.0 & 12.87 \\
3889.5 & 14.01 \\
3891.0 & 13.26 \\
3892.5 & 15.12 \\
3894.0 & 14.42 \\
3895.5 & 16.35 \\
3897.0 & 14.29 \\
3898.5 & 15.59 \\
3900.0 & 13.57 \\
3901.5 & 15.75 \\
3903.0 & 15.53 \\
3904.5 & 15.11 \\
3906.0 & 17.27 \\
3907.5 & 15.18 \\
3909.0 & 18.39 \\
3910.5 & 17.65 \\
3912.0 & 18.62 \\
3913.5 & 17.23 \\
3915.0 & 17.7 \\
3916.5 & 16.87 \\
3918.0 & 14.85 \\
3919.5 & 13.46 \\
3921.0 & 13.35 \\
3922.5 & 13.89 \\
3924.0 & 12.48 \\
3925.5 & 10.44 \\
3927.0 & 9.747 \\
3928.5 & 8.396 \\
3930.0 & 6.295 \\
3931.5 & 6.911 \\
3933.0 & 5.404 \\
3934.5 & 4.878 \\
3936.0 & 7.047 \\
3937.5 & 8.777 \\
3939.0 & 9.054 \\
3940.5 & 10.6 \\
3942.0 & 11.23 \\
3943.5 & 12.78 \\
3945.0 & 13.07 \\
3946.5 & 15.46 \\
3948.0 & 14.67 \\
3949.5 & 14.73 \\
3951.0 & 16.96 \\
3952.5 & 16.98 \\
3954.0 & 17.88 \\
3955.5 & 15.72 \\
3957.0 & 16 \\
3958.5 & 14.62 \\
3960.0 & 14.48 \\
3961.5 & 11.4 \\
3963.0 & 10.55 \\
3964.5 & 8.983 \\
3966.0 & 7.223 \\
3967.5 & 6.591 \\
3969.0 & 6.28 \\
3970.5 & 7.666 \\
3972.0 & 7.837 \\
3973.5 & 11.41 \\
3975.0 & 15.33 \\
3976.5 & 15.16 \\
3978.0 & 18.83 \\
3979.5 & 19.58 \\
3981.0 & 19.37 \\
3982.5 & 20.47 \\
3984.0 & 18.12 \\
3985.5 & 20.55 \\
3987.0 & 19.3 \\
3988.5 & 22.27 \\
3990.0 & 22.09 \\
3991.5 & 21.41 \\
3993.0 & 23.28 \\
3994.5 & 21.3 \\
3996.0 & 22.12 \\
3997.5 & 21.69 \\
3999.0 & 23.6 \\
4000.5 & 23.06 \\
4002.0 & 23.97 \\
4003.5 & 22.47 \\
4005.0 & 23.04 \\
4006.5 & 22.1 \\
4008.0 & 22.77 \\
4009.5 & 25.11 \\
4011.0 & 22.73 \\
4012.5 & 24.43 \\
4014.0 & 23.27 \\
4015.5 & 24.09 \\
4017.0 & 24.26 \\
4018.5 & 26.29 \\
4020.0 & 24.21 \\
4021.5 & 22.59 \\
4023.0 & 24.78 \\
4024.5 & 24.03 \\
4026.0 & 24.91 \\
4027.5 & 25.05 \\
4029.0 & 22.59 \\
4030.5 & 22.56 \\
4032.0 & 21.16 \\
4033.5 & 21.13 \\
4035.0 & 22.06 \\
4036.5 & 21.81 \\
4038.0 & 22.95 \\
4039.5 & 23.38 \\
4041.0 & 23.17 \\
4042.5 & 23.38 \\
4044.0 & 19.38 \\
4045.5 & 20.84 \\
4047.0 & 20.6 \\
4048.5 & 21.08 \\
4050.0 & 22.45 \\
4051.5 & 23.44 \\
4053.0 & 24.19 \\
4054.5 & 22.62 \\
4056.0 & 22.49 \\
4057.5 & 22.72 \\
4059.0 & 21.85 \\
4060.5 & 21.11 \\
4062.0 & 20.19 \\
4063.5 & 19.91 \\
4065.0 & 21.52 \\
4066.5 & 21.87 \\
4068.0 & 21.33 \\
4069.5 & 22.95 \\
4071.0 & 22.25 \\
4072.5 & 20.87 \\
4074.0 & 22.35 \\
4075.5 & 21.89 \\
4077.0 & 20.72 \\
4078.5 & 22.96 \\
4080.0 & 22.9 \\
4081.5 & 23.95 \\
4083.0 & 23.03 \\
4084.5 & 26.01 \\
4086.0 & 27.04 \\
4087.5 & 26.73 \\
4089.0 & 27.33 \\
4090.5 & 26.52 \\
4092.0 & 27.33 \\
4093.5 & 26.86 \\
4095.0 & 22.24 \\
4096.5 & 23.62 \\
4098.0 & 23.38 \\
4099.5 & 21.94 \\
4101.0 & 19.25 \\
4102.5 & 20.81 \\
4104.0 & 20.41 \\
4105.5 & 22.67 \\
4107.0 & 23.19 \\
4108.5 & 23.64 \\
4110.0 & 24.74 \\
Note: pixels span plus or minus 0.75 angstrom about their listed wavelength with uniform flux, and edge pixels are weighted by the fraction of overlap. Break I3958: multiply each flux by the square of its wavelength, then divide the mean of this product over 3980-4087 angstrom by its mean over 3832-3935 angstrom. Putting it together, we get 2.0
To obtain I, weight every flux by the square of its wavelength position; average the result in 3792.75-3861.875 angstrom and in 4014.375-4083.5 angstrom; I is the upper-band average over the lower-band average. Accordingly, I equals 2.37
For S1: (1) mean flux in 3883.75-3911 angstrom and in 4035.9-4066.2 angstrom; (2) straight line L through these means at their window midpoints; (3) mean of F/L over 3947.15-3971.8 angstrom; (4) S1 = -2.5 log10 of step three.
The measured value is 0.374 mag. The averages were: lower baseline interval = 14.8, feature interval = 12.5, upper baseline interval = 22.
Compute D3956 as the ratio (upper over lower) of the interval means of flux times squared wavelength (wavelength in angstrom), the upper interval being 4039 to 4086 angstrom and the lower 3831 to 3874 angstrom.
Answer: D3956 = 2.42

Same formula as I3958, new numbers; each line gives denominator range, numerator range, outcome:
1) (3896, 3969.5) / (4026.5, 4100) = 1.90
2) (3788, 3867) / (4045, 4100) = 2.40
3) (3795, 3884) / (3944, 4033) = 1.86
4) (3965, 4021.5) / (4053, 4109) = 1.22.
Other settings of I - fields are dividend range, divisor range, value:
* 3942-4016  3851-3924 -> 1.37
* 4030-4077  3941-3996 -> 1.49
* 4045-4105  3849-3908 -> 2.00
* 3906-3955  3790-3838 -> 1.24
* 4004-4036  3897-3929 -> 1.67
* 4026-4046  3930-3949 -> 2.37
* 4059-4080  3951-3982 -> 1.72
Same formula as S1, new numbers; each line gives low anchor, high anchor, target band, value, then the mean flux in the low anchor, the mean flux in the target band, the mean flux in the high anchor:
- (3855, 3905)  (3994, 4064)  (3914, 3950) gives 0.377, 12.6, 11.4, 22.8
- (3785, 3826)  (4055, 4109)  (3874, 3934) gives 0.194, 12.3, 13.4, 22.9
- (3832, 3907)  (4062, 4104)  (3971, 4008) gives -0.095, 11.8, 19.9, 23.1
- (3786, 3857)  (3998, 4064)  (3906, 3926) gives 0.051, 11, 15.5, 22.8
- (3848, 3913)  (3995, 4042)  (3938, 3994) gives 0.297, 13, 14.8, 23.3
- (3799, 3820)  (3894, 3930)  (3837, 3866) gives 0.314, 12.9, 10.2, 14.7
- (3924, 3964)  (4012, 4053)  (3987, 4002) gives -0.222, 11.7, 22.2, 23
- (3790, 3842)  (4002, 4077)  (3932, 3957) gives 0.401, 10.9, 12.3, 22.6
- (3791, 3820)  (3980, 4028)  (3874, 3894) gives 0.306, 12.7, 12.6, 22.7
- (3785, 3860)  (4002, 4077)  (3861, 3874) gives 0.143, 11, 11.7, 22.6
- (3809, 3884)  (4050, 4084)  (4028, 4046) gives -0.077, 10.5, 22.1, 22.2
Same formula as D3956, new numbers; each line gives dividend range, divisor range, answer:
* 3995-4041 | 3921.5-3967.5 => 2.10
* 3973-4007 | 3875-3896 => 1.68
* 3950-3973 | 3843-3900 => 1.04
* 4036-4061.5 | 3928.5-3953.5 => 2.14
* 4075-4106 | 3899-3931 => 1.81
